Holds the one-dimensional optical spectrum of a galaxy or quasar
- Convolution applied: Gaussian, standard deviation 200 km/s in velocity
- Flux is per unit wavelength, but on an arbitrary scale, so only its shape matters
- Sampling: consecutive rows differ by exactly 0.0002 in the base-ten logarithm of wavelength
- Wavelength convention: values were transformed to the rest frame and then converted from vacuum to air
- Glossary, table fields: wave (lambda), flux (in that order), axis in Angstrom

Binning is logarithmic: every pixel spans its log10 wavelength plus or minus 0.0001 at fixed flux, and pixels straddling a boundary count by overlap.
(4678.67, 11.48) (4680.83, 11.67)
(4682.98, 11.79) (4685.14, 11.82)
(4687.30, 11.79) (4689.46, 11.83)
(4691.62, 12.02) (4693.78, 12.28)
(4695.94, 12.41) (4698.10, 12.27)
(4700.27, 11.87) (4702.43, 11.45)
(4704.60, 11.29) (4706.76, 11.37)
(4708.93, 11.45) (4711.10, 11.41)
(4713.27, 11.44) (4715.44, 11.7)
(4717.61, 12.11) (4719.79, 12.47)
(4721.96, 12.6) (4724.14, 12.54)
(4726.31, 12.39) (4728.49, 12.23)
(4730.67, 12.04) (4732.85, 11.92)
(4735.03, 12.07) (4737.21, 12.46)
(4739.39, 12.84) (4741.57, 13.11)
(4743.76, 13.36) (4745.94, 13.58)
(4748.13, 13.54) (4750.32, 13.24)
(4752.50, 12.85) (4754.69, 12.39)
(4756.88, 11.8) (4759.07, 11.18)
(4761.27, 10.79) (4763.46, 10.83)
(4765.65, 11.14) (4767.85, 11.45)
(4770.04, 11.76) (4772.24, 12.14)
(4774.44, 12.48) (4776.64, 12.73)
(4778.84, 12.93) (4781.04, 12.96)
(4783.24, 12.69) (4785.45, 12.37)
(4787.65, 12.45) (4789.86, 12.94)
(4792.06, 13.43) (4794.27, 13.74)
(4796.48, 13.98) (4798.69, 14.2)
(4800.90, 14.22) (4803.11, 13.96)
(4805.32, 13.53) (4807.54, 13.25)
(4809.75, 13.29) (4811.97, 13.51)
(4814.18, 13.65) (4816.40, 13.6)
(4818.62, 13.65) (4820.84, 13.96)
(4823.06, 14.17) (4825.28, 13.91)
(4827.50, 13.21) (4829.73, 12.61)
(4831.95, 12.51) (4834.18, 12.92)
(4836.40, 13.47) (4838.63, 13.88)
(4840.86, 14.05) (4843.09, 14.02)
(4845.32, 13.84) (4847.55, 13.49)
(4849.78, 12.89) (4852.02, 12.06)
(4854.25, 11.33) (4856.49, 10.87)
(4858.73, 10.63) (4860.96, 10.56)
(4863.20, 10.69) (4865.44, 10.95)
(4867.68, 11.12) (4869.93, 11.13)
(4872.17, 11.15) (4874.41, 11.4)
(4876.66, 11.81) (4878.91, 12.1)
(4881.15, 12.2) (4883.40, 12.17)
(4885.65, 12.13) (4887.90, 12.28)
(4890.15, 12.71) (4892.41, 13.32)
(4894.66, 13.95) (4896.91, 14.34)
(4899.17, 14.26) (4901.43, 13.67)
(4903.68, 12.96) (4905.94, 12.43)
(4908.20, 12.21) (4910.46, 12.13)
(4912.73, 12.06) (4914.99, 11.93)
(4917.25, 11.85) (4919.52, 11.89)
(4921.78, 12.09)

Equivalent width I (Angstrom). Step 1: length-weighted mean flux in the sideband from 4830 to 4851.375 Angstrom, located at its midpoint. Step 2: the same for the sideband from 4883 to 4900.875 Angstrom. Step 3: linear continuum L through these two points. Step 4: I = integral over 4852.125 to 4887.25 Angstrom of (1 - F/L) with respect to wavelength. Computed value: 5.0 Angstrom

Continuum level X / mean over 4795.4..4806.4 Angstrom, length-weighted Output 14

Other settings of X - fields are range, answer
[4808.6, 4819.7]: 13.5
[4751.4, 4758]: 12.4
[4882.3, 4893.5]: 12.5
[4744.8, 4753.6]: 13.3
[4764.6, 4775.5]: 11.8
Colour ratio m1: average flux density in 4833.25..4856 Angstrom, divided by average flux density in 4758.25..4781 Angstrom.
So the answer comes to 1.11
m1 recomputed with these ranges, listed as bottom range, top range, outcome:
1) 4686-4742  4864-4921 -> 1.02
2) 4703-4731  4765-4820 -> 1.10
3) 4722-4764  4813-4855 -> 1.08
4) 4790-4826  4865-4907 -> 0.91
